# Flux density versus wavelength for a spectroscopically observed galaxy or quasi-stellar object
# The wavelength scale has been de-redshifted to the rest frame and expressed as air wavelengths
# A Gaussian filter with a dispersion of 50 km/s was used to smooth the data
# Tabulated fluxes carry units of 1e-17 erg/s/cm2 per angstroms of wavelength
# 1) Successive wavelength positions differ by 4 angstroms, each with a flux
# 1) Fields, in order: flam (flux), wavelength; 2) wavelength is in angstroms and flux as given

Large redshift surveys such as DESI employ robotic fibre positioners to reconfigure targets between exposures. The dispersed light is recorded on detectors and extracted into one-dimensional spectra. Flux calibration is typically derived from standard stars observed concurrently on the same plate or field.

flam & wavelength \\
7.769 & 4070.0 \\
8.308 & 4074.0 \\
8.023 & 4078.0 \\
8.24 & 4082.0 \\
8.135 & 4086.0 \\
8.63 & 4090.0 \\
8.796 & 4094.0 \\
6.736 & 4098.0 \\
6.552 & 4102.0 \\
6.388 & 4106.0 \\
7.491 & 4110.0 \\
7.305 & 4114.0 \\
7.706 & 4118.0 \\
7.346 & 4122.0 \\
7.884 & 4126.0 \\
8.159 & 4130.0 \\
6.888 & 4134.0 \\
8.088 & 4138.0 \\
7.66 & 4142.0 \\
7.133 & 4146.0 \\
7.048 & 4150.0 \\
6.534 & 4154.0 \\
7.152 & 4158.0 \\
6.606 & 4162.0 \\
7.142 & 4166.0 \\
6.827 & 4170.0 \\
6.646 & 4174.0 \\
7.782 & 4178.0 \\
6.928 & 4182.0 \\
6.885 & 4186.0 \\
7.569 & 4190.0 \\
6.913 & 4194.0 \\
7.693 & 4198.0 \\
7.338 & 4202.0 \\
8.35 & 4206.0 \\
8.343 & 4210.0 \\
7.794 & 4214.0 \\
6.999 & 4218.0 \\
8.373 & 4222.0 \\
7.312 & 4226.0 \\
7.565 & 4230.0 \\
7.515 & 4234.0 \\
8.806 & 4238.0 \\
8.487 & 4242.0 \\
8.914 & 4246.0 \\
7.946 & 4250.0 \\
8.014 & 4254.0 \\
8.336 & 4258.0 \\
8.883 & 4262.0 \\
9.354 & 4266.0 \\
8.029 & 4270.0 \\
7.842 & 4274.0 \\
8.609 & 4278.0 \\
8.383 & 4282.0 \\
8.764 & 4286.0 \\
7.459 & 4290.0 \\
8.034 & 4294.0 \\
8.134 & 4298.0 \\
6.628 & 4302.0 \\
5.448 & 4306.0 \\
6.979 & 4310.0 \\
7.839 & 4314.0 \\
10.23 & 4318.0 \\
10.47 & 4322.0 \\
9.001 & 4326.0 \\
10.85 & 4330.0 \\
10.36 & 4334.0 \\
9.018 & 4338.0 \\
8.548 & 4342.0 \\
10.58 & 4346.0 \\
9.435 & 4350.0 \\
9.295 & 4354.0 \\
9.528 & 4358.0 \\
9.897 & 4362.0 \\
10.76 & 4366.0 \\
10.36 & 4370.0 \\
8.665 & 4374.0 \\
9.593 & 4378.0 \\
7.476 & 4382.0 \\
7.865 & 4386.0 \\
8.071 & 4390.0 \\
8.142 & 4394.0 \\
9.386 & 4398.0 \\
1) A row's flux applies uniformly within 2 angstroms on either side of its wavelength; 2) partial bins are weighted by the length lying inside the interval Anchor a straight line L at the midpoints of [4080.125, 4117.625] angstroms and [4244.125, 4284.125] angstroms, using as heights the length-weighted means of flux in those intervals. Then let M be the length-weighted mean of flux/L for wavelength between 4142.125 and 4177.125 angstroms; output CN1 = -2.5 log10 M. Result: 0.138 mag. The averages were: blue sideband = 7.59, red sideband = 8.43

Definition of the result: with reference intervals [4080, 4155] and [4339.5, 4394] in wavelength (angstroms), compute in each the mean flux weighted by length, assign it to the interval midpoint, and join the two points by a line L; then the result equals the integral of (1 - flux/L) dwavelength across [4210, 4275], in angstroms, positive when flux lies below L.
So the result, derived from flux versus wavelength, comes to 1.7 angstroms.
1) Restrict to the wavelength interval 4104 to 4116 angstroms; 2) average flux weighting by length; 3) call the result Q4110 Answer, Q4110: 7.06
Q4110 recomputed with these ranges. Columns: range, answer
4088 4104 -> 7.68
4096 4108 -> 6.56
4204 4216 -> 8.16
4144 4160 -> 6.97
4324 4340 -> 9.81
